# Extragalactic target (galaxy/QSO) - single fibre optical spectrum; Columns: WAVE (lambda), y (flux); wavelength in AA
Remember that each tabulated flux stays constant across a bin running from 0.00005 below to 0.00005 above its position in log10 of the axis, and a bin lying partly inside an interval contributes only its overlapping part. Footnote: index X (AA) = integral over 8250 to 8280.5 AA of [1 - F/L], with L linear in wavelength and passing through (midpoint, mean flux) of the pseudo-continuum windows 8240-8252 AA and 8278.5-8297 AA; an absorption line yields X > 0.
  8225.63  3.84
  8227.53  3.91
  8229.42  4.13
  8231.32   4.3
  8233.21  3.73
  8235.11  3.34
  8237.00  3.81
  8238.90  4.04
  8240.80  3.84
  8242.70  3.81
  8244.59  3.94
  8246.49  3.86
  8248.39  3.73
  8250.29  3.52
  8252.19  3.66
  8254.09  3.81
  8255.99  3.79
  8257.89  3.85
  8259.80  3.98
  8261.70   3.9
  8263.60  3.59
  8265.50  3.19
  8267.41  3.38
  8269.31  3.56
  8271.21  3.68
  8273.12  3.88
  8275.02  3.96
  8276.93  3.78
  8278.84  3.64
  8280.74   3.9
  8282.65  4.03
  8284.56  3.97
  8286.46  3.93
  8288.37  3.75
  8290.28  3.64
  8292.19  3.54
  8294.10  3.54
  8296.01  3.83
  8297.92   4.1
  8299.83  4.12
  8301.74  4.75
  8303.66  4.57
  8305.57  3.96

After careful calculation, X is 0.58 AA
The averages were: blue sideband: 3.78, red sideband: 3.78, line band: 3.71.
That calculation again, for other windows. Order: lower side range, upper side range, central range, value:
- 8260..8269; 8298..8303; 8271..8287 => 0.1 AA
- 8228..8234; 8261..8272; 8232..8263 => 0.2 AA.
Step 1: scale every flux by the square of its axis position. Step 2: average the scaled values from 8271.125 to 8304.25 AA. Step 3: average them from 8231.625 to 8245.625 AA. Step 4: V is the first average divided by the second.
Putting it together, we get 1.04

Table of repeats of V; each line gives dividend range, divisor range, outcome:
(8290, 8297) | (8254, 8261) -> 0.95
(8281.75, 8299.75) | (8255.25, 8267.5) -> 1.05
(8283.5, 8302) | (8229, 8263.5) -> 1.03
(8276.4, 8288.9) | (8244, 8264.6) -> 1.03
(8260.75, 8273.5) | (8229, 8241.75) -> 0.93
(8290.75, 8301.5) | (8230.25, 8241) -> 1.02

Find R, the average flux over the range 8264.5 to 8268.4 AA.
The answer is 3.29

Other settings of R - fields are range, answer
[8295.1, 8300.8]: 4.02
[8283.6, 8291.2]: 3.82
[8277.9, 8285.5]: 3.89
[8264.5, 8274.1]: 3.54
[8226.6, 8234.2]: 4.02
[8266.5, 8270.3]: 3.48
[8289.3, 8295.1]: 3.57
